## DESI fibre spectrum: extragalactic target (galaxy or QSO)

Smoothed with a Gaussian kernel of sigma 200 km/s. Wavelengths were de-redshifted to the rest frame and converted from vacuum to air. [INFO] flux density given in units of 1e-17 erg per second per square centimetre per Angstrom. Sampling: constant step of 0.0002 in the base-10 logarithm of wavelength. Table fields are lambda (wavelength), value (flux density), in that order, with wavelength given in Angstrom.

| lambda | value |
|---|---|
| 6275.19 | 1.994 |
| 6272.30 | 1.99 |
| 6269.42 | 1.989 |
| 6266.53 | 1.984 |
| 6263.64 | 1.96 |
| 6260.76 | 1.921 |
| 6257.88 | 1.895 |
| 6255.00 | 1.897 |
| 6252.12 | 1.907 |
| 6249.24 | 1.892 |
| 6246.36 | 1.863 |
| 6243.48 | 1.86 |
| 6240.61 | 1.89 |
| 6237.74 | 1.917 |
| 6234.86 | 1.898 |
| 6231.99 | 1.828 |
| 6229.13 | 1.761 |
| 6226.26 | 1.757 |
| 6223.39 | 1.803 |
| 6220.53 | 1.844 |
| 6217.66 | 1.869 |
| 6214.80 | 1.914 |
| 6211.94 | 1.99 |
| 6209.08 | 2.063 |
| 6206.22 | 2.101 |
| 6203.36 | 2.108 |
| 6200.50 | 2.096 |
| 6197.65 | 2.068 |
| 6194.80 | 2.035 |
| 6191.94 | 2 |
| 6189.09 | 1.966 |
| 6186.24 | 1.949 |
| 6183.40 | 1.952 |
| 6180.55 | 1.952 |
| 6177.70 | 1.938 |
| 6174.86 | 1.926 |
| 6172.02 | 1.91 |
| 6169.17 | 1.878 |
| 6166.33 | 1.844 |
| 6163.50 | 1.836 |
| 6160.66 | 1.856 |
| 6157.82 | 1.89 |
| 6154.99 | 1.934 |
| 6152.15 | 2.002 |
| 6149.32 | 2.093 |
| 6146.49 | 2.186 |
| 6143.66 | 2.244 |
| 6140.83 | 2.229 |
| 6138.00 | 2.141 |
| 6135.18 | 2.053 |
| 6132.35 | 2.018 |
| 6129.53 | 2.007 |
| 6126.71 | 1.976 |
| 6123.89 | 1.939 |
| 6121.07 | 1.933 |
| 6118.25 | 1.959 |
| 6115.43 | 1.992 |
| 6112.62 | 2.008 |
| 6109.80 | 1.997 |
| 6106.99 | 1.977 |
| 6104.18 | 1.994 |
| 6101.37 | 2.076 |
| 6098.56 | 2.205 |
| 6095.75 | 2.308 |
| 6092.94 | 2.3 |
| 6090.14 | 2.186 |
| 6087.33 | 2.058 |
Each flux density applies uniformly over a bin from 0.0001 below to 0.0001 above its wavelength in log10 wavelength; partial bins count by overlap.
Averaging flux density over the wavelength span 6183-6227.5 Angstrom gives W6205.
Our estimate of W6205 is 1.97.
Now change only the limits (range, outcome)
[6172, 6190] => 1.94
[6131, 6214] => 2.01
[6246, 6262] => 1.9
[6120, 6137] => 1.99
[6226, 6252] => 1.86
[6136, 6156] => 2.12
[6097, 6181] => 2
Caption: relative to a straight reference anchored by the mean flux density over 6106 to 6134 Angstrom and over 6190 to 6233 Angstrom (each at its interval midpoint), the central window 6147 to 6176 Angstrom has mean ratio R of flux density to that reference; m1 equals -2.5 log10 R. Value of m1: 0.02 mag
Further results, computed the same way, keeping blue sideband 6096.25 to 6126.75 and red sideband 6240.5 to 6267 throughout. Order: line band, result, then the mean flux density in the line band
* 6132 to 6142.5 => -0.067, 2.12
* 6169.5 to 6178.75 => 0.027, 1.92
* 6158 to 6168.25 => 0.069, 1.85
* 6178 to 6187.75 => 0.006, 1.95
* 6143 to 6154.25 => -0.066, 2.11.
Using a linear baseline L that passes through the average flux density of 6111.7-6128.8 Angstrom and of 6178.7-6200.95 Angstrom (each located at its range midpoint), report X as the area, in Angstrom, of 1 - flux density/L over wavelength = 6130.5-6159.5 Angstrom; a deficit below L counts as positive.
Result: -1.4 Angstrom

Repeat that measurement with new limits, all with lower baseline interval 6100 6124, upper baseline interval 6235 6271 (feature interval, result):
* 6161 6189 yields 0.6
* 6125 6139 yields -0.4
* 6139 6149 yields -1.2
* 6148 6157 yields -0.2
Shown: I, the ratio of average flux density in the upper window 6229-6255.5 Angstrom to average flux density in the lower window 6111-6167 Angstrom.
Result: 0.93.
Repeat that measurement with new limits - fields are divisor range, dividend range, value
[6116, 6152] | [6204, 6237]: 0.92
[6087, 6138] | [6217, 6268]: 0.91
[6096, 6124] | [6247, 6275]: 0.96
